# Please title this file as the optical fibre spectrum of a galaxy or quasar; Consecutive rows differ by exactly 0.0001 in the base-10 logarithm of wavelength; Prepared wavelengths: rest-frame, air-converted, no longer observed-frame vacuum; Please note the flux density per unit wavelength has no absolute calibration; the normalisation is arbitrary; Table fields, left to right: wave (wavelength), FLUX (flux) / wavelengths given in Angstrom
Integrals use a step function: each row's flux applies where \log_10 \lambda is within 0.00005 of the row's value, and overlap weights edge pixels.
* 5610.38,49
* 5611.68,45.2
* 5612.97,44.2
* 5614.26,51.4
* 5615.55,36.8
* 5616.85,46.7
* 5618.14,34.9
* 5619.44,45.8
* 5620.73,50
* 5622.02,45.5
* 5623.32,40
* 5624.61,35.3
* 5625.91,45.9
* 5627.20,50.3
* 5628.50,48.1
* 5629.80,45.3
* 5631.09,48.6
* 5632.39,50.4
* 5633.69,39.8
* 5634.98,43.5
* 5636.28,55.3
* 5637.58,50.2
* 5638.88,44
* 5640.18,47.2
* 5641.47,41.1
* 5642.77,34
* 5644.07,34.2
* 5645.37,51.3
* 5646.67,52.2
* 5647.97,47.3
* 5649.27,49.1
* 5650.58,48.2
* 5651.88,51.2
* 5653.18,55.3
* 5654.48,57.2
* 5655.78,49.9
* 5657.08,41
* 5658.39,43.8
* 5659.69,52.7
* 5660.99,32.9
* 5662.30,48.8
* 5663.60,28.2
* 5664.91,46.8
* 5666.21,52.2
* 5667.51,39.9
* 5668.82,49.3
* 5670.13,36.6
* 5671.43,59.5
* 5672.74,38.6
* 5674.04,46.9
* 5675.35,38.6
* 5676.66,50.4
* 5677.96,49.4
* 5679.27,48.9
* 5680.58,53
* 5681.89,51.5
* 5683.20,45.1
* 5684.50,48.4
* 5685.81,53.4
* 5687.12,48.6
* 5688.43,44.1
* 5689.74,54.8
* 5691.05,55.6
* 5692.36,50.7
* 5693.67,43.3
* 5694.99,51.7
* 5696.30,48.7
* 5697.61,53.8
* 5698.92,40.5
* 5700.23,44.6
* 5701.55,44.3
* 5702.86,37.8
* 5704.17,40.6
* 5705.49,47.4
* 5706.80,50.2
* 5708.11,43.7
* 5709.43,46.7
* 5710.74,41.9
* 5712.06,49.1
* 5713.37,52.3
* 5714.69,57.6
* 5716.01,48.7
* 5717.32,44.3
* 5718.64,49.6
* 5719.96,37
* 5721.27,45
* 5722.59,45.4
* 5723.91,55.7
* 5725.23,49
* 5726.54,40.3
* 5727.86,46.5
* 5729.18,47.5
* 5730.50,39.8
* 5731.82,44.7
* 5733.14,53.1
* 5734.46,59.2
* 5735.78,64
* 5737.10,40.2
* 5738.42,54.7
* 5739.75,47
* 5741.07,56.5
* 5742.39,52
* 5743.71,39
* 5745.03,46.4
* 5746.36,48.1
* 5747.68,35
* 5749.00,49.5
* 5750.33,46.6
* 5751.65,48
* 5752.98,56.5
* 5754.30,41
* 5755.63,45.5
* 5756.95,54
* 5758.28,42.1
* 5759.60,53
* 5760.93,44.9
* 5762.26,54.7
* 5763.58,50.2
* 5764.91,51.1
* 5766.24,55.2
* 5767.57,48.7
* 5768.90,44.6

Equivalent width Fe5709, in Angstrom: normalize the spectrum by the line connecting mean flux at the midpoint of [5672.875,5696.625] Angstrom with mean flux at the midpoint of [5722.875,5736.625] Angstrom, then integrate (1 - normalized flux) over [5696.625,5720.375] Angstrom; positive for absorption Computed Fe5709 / 1.5 Angstrom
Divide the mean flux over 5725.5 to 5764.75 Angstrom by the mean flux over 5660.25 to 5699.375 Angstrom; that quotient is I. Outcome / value 1.03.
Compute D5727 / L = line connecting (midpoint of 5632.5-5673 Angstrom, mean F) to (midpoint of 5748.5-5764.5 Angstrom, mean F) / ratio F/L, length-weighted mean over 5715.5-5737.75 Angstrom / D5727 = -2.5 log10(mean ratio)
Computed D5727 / 0.01 mag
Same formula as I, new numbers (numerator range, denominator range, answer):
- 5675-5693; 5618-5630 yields 1.12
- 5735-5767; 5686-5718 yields 1.03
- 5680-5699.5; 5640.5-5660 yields 1.05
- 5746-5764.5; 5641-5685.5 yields 1.03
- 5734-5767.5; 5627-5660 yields 1.04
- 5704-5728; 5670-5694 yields 0.97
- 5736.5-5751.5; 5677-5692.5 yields 0.93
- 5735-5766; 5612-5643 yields 1.09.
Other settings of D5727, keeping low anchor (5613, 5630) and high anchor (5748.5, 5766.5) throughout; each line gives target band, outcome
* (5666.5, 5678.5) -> 0.012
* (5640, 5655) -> -0.048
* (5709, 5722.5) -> 0.014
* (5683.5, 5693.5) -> -0.079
